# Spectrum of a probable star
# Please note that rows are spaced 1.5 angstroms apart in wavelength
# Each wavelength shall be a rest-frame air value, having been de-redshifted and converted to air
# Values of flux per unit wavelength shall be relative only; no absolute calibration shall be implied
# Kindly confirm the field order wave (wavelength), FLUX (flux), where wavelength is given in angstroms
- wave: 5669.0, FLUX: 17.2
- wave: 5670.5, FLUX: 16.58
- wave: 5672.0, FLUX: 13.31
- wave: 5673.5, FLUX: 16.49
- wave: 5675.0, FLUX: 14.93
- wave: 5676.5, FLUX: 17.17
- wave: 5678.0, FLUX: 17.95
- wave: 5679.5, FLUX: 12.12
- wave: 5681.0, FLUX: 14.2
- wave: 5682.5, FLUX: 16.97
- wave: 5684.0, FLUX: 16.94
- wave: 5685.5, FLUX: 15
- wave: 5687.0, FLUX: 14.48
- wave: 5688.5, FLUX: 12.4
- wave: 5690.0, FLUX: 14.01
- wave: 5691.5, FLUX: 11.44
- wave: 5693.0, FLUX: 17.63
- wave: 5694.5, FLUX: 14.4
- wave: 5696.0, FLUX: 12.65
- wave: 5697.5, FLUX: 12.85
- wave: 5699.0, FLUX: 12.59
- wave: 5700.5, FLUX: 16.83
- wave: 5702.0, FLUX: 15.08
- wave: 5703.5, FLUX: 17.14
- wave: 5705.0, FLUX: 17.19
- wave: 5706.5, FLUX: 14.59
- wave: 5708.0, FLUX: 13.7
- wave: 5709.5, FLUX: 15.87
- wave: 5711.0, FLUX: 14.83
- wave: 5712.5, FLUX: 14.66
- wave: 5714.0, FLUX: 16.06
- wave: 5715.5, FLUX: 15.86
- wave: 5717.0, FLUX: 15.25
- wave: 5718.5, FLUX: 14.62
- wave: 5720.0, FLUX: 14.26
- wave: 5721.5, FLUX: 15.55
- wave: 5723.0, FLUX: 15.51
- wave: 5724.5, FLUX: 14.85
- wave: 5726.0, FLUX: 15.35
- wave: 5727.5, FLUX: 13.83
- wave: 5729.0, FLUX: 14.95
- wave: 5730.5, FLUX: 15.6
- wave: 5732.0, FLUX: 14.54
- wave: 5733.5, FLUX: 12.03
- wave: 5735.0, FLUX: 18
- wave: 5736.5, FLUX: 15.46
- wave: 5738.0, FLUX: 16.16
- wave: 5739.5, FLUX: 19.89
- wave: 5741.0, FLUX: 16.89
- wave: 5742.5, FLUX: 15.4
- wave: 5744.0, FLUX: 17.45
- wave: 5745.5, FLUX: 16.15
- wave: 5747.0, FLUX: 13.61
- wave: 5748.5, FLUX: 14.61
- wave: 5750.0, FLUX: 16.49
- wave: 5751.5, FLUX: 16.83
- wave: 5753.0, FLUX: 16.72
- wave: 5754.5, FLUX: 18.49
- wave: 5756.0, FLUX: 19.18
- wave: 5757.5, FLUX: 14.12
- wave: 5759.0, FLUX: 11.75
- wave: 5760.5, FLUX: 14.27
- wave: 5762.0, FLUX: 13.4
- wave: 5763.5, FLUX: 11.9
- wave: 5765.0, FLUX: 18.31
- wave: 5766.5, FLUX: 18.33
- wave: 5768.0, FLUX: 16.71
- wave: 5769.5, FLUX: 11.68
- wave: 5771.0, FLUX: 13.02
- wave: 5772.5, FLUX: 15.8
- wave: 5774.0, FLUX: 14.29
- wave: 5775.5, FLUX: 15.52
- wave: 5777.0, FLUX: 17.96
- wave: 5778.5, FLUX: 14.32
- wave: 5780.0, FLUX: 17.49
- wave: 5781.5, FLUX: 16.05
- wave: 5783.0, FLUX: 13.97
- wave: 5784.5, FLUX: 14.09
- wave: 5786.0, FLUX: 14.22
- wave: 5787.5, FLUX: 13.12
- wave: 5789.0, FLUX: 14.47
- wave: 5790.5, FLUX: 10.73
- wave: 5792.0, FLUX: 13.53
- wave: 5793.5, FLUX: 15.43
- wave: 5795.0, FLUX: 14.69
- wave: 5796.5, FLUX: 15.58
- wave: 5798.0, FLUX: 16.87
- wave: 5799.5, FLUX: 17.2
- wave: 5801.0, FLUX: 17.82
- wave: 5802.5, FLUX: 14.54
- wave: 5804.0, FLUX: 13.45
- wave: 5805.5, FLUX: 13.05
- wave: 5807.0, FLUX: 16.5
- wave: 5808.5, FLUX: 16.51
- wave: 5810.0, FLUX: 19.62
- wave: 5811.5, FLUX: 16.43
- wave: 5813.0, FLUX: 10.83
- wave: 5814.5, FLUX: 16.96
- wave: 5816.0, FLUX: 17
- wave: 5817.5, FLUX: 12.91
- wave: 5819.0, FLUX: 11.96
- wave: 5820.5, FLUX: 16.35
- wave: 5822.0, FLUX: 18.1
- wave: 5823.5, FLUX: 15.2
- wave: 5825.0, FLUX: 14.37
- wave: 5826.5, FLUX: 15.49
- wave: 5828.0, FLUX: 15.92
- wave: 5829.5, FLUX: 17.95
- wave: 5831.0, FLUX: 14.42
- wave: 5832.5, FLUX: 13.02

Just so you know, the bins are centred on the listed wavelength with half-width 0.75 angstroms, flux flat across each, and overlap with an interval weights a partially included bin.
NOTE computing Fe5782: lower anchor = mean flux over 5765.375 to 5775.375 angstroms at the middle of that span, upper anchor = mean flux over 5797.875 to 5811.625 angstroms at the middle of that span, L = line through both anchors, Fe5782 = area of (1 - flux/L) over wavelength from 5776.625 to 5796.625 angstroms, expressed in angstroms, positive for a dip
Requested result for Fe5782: 1.29 angstroms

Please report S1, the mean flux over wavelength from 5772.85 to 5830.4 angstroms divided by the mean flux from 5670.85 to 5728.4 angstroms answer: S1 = 1.02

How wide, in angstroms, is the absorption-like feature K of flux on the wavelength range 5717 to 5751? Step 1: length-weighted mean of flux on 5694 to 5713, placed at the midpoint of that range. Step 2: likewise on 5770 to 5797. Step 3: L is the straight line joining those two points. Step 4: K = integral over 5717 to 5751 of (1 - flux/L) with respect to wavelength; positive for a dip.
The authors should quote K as -1.8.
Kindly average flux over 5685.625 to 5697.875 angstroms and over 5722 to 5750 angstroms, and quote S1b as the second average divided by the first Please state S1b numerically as 1.1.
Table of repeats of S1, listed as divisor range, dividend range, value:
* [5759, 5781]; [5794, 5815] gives 1.04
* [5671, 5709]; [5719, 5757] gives 1.07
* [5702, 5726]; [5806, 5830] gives 1.02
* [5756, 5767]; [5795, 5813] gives 1.07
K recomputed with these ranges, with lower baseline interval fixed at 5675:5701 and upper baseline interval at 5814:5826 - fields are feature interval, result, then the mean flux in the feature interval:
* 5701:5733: -0.8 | 15.2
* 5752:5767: -0.6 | 15.6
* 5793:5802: -0.6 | 16.2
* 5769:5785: 0.1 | 15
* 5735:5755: -2.1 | 16.5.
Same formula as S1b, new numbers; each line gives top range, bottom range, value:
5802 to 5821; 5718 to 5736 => 1.01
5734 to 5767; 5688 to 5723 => 1.08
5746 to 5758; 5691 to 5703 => 1.14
